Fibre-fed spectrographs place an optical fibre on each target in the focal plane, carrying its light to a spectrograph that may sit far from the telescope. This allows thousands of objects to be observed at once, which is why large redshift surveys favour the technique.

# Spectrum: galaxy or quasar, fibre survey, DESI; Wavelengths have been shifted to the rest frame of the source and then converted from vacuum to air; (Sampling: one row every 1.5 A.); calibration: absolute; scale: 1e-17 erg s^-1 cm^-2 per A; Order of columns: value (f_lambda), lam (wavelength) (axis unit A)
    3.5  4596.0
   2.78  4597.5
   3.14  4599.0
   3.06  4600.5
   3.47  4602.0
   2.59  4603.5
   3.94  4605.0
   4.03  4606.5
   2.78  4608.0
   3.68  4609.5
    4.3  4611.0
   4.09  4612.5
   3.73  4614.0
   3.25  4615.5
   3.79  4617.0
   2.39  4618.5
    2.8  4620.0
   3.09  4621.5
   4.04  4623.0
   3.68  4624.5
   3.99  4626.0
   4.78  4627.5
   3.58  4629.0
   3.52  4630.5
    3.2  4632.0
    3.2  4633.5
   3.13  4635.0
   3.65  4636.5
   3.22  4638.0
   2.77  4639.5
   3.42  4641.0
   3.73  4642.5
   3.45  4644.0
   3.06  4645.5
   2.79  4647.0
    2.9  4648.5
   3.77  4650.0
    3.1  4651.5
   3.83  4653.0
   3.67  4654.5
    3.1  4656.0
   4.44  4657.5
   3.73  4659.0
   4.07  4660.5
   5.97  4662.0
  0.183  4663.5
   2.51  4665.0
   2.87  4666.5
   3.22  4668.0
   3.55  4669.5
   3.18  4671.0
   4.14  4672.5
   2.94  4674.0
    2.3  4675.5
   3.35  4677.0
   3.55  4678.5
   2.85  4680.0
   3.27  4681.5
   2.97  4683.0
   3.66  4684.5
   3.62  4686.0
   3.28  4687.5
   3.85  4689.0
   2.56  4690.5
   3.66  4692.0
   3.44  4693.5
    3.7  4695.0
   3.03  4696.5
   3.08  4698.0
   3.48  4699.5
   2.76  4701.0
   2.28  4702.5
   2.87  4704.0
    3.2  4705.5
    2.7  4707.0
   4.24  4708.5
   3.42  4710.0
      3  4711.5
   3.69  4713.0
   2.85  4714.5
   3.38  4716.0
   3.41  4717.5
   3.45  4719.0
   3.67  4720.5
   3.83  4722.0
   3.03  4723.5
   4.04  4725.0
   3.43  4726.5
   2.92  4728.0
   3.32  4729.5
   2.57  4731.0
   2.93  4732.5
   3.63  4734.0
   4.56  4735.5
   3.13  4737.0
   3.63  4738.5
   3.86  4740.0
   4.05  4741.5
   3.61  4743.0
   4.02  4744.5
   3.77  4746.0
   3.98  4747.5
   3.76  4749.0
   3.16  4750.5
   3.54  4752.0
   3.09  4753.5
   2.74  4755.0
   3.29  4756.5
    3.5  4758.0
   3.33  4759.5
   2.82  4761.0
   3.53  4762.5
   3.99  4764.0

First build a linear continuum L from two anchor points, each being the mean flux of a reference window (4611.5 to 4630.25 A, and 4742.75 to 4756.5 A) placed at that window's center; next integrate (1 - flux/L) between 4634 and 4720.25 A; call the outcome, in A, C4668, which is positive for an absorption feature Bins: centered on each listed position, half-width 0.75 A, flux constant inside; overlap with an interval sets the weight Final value 6.6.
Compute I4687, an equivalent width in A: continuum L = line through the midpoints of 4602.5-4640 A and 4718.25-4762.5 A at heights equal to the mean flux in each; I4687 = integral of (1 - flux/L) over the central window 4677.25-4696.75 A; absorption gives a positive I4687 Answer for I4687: 0.74 A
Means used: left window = 3.49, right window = 3.47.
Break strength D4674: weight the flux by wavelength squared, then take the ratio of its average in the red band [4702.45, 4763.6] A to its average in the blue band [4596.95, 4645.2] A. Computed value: 1.04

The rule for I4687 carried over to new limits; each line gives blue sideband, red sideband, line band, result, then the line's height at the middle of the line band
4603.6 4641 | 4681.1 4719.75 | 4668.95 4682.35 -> 0.4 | 3.34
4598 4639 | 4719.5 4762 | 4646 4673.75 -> 0.8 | 3.48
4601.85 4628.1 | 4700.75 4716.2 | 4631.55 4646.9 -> 0.9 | 3.46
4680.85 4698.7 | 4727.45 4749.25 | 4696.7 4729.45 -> 1.8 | 3.46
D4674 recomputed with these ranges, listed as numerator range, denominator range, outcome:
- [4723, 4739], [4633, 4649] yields 1.09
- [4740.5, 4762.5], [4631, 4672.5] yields 1.09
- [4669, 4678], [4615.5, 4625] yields 1.01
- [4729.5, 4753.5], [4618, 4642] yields 1.10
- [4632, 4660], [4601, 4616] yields 0.96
